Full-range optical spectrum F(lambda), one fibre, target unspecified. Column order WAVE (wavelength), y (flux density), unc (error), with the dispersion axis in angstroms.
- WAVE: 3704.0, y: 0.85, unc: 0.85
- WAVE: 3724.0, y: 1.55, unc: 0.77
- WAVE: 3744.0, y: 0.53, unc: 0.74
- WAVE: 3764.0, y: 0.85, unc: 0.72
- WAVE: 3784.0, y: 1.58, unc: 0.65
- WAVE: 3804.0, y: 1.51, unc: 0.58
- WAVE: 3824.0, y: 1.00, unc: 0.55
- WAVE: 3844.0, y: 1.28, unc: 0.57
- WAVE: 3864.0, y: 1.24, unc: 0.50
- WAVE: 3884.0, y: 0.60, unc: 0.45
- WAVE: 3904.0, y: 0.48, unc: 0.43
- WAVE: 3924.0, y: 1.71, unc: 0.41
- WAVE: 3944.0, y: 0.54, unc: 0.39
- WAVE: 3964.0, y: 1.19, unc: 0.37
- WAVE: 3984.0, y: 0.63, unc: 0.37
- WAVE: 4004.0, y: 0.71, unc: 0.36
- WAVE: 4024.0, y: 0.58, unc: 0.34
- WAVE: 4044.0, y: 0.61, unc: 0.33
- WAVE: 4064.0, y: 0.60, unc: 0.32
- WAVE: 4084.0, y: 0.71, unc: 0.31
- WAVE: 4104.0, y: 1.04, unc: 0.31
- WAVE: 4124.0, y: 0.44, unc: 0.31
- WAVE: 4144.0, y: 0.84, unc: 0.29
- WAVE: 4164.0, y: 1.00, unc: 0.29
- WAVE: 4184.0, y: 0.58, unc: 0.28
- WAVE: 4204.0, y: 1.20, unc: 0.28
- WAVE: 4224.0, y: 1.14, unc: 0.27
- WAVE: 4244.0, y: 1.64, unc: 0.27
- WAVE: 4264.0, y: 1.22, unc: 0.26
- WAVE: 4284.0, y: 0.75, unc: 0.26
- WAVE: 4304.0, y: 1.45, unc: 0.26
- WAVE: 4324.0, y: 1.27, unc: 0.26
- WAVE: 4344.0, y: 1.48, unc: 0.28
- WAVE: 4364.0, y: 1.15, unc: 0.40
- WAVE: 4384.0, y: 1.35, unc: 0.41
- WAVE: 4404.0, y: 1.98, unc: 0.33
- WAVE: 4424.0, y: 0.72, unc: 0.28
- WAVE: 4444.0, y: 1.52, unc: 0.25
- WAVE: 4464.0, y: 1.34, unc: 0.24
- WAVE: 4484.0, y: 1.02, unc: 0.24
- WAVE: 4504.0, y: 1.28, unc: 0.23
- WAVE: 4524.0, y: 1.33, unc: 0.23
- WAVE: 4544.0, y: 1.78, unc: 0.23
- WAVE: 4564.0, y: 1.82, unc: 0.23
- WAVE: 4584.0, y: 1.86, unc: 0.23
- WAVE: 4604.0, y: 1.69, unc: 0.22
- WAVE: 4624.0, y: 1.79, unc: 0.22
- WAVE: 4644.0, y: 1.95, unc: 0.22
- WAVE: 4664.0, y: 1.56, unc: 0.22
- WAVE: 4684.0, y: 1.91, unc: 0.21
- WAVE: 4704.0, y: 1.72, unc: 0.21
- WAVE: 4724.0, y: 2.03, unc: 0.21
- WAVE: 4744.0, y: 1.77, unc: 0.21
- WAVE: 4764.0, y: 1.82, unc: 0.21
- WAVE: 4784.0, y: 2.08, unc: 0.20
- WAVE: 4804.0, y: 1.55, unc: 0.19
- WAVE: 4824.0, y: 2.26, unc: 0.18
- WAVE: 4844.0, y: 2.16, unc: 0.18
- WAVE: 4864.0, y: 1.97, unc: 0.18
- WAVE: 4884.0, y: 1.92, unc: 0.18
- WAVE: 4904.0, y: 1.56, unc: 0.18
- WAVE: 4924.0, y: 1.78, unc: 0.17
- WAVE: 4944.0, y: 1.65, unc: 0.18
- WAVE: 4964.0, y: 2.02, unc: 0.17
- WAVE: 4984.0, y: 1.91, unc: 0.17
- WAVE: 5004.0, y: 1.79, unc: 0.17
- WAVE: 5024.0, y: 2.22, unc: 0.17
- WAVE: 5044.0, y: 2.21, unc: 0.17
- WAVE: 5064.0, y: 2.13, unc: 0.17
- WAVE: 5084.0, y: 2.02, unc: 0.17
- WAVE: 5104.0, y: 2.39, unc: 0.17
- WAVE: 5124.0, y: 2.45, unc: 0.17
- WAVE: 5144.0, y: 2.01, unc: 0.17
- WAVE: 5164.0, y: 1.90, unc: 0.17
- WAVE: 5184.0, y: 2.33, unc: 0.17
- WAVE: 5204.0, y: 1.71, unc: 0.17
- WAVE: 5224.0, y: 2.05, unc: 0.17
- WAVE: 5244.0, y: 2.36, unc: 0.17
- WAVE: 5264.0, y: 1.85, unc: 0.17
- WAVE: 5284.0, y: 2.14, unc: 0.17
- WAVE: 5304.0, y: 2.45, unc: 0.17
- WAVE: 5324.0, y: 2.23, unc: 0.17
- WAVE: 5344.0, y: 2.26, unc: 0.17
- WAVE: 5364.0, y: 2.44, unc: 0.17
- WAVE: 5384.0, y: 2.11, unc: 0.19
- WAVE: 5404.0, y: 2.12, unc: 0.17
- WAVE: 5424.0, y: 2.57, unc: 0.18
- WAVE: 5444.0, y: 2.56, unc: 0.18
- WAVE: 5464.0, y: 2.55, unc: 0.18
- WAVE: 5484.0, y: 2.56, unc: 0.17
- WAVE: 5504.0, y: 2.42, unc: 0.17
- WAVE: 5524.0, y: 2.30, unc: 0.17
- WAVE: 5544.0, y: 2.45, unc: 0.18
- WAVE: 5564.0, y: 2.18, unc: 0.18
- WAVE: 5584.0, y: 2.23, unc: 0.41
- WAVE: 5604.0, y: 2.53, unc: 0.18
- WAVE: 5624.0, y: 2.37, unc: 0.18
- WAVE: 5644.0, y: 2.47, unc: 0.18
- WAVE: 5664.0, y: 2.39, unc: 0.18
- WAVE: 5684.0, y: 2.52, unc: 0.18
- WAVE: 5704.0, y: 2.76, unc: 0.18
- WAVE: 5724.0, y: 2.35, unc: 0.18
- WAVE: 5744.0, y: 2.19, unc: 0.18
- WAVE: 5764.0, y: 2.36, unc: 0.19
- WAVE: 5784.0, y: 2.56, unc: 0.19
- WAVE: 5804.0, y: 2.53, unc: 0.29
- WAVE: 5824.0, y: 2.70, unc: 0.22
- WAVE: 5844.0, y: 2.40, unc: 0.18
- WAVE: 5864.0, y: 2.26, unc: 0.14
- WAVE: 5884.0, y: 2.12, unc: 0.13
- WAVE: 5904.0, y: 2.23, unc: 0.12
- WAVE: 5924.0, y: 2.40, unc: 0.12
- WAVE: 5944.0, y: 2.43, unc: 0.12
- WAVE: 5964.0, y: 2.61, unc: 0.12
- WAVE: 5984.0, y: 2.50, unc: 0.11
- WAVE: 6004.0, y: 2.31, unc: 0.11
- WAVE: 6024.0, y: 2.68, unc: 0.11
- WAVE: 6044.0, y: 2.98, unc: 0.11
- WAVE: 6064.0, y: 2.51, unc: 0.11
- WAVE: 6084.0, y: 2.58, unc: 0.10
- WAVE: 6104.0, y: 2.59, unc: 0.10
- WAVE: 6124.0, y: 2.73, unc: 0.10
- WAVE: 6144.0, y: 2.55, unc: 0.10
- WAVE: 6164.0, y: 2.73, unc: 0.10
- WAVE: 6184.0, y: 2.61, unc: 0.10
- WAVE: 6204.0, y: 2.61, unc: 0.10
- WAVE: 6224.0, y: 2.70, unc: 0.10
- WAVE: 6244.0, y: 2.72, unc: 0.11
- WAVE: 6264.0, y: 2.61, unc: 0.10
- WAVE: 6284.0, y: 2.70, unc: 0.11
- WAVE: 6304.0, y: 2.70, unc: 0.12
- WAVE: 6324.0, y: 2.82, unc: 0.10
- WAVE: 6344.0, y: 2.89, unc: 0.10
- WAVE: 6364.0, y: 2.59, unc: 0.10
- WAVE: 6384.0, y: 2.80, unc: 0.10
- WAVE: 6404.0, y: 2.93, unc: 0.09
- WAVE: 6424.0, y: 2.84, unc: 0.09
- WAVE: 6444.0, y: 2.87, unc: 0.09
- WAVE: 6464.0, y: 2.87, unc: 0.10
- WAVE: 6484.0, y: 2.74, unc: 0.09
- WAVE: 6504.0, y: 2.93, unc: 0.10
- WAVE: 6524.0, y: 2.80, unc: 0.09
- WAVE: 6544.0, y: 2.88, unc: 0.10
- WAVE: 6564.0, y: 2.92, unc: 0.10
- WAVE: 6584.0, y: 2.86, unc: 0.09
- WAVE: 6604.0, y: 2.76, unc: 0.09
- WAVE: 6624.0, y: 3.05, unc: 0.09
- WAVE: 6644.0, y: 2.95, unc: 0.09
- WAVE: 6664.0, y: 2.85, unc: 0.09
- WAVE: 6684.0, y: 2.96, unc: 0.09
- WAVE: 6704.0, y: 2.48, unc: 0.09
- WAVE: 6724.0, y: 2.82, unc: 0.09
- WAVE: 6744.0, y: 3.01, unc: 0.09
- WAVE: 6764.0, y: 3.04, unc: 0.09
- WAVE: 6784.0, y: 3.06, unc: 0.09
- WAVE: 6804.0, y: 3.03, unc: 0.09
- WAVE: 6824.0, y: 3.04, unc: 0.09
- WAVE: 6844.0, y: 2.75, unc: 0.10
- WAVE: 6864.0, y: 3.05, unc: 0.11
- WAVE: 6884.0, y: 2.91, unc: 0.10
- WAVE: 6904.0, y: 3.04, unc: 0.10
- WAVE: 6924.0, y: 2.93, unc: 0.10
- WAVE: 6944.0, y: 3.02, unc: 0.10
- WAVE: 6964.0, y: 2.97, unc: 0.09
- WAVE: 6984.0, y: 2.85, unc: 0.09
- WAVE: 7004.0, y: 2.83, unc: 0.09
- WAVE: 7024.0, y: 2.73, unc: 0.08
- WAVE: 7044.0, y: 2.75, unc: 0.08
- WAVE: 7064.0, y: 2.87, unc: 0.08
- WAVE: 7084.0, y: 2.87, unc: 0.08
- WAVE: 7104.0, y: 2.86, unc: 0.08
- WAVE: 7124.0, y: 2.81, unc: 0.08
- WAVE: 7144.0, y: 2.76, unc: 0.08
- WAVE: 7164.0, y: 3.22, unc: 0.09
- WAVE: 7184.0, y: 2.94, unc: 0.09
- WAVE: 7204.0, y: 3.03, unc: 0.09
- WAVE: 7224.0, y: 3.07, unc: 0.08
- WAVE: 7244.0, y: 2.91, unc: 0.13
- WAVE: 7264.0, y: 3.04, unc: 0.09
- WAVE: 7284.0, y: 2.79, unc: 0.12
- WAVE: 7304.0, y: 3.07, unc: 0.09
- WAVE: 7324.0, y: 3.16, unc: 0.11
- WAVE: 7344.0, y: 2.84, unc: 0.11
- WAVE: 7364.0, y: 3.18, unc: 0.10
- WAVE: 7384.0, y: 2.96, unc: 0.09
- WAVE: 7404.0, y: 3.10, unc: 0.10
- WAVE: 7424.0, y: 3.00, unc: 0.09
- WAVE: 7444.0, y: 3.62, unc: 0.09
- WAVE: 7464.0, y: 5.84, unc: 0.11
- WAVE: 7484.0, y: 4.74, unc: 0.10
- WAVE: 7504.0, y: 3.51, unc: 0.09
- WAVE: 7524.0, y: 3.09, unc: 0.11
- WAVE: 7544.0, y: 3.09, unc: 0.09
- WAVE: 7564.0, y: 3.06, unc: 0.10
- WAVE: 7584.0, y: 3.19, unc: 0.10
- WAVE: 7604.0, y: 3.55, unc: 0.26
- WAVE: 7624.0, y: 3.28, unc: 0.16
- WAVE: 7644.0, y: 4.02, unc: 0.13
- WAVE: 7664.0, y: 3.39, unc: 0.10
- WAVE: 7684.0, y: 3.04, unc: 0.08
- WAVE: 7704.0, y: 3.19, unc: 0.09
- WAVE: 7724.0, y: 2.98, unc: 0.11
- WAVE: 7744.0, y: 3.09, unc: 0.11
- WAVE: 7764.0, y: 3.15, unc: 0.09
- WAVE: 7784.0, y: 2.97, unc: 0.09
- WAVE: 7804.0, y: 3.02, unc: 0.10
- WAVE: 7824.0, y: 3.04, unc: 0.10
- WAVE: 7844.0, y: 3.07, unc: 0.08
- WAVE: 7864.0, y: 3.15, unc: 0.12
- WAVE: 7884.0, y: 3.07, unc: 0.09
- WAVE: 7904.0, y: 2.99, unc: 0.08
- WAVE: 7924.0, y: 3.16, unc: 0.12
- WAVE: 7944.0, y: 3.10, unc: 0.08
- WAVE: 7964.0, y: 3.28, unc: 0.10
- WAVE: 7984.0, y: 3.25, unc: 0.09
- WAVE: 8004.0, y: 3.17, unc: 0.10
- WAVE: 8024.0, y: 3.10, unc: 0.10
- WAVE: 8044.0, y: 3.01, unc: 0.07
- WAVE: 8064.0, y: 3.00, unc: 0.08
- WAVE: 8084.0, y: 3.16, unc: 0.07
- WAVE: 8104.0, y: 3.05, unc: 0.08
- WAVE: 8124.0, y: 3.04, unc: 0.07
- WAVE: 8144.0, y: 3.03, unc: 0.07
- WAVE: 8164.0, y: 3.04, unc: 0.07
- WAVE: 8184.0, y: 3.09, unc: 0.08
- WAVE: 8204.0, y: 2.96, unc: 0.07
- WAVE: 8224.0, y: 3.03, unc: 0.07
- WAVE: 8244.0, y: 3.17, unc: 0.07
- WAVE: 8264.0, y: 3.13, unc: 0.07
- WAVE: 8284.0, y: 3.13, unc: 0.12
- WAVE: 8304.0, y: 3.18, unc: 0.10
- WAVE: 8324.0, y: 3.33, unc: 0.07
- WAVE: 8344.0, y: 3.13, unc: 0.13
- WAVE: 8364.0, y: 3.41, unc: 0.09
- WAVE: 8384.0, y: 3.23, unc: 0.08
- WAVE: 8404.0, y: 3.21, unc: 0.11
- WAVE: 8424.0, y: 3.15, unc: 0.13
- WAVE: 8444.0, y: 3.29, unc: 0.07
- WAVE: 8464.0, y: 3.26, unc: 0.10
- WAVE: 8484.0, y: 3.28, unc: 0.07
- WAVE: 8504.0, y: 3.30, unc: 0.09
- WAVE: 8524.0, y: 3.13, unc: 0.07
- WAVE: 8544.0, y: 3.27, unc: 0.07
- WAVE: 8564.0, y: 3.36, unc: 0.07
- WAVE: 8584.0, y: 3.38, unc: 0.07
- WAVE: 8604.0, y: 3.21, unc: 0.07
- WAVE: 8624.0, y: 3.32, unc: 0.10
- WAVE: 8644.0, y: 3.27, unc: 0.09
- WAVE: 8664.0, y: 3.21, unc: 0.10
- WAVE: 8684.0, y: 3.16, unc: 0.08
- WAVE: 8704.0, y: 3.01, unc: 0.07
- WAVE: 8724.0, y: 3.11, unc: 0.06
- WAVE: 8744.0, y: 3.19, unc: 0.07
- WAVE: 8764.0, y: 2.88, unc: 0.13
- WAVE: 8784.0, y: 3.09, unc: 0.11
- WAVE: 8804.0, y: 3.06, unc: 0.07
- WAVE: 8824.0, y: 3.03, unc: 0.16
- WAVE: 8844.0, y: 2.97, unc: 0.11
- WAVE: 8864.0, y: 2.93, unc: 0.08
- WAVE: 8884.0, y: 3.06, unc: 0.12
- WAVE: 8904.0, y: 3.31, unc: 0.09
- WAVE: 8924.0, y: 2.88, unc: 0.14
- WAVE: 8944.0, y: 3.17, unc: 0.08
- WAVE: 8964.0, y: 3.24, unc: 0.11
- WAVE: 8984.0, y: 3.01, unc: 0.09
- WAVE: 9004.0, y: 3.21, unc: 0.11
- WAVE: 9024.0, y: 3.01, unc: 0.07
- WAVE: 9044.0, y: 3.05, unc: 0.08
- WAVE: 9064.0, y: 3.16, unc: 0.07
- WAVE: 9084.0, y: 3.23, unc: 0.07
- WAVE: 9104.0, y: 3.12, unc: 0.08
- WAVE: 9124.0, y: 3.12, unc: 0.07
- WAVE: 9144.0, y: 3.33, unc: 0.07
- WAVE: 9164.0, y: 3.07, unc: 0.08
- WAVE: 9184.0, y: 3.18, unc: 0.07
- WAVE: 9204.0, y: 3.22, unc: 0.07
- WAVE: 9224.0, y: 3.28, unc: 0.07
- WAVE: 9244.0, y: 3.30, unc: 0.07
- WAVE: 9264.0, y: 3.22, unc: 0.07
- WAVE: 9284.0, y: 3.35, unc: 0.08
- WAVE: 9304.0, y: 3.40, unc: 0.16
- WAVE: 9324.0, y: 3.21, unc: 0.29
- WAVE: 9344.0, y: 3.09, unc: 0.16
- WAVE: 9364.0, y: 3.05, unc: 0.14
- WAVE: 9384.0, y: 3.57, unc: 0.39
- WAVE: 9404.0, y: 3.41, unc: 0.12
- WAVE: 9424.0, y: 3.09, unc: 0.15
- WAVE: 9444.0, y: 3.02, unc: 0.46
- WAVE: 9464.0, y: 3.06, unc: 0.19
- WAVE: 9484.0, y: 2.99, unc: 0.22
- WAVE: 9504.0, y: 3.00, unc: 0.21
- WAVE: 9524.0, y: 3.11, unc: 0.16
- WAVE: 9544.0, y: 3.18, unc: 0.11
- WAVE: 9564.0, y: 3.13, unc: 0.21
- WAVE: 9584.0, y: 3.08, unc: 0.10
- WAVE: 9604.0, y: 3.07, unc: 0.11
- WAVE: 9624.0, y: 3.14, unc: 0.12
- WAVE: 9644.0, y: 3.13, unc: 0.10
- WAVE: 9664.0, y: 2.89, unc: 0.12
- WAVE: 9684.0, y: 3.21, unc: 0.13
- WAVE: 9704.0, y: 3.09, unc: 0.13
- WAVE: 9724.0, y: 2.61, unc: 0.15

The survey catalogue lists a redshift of 0.14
